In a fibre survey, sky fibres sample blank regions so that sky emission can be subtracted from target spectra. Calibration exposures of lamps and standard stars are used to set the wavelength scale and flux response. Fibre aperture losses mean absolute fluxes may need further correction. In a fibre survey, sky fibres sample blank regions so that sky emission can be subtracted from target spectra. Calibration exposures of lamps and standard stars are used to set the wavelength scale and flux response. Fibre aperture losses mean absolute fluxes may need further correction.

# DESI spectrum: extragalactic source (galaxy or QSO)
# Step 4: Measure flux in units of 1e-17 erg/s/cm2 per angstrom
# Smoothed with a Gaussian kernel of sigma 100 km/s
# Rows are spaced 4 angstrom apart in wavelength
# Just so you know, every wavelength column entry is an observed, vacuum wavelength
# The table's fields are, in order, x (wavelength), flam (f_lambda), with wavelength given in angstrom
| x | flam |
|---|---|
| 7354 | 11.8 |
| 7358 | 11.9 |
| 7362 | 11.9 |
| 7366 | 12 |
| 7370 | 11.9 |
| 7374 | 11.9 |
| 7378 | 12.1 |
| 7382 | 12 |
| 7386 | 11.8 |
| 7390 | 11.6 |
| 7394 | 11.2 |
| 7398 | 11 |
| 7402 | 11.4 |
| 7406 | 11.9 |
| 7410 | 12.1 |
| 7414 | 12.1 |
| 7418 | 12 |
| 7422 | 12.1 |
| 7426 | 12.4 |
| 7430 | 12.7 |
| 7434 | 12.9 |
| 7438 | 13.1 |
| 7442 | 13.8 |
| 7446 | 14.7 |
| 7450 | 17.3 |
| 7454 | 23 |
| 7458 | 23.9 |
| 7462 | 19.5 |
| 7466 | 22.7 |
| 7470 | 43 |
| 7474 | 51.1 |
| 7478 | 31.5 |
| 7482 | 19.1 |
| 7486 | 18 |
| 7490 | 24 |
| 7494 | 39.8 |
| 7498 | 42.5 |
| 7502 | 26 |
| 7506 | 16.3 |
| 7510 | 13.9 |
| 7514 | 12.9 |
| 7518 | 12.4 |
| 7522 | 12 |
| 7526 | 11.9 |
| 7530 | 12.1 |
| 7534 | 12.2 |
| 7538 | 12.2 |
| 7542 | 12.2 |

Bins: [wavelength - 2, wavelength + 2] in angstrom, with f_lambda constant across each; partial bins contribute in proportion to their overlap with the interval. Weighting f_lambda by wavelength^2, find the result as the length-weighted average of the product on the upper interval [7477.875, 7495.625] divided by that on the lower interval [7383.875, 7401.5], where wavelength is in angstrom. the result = 2.3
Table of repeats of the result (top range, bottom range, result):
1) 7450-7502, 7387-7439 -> 2.47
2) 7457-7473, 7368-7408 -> 2.53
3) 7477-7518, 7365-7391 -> 2.05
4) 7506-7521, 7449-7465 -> 0.64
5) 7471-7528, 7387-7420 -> 2.11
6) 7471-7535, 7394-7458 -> 1.68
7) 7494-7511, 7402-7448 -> 2.18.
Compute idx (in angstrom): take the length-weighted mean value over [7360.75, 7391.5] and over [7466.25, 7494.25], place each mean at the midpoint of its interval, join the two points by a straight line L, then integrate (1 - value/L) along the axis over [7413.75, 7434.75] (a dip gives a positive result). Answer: 8.5 angstrom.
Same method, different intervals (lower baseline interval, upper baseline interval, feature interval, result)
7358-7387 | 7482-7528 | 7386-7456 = 9.4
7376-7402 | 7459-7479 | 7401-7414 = 3.7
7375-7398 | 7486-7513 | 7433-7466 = 3.4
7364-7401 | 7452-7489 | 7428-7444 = 6.2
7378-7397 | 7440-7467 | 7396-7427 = 5.4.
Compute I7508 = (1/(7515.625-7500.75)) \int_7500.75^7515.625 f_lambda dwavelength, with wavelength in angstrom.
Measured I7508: 16.9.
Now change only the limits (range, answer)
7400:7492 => 19.3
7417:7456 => 14.5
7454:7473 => 28.1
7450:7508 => 28.2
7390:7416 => 11.6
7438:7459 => 17.8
